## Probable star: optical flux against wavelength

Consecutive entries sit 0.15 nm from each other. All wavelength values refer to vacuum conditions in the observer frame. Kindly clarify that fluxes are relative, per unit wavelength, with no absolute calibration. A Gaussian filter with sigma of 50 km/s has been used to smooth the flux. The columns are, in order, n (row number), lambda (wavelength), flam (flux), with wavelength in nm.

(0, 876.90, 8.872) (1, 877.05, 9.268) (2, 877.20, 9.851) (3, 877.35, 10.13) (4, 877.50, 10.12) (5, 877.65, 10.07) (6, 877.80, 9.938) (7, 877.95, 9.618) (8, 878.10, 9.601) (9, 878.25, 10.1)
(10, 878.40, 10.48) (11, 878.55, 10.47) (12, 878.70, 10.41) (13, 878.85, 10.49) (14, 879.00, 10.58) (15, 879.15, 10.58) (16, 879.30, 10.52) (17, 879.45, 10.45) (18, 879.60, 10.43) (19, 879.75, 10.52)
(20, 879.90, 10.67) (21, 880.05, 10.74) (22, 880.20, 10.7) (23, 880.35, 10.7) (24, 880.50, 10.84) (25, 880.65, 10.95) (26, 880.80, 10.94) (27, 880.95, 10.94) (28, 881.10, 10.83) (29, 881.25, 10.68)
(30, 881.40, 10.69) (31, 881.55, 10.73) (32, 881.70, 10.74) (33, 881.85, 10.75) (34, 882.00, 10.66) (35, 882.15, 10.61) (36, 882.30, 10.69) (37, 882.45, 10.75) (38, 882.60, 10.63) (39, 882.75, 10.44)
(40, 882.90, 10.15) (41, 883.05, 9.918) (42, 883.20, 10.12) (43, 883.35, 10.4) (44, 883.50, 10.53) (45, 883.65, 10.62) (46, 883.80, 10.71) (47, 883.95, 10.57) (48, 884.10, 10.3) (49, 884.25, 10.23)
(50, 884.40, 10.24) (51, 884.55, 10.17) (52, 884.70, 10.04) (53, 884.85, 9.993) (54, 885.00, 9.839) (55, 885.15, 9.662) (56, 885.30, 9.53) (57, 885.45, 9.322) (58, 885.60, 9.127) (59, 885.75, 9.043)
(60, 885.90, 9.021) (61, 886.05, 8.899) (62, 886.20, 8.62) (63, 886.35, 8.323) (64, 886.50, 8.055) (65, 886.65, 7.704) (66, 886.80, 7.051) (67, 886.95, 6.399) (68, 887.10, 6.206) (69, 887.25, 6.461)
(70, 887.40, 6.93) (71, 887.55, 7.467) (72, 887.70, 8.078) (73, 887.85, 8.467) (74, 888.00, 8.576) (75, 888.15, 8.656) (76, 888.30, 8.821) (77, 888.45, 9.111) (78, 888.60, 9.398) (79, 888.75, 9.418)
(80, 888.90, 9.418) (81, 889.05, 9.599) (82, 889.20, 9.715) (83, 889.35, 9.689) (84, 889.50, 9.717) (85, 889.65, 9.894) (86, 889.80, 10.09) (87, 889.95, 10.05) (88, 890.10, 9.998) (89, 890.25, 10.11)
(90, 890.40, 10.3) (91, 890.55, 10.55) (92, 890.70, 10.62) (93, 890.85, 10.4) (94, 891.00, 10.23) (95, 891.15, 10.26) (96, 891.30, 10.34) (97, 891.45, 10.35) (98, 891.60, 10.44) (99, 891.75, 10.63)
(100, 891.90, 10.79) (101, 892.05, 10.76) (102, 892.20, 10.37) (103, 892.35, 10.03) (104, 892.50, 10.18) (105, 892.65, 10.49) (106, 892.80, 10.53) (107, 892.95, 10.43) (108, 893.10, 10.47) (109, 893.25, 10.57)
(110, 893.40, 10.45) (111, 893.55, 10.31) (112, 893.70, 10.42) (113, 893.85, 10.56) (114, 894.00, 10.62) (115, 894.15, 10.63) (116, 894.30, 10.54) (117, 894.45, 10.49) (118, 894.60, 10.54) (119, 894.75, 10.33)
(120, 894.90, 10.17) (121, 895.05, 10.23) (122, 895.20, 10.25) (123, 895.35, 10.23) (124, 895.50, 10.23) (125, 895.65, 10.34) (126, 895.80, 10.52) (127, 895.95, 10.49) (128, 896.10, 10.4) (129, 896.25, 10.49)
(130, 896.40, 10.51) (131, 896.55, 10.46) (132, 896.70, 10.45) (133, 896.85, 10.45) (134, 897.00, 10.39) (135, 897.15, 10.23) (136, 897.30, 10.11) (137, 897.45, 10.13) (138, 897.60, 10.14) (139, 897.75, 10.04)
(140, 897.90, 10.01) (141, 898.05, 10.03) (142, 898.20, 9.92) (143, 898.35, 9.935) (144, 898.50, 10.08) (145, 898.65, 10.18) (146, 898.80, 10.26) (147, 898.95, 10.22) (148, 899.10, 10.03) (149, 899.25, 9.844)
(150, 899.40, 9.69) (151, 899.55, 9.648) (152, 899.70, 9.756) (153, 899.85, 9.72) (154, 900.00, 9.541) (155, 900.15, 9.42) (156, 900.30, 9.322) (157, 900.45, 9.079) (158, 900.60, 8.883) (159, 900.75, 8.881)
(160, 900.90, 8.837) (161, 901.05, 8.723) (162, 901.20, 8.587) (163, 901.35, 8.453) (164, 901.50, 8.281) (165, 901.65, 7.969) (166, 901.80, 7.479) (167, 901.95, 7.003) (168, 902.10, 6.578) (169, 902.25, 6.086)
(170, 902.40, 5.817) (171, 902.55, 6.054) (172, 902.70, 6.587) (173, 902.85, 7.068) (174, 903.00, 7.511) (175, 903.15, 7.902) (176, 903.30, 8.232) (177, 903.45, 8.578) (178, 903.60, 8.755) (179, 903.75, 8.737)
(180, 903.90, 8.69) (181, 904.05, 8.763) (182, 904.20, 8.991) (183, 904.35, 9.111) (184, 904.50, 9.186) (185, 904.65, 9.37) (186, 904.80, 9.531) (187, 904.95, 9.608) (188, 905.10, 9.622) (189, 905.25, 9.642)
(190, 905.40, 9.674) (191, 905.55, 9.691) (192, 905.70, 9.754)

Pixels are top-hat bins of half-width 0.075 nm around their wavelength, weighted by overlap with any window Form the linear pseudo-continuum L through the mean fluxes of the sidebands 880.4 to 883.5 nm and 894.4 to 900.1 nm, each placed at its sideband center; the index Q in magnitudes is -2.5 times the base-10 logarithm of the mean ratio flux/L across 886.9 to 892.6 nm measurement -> 0.102 mag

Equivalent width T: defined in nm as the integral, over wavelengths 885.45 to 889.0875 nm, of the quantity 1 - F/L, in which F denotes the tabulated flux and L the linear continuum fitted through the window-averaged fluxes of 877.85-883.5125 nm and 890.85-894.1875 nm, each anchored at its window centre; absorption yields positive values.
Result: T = 0.76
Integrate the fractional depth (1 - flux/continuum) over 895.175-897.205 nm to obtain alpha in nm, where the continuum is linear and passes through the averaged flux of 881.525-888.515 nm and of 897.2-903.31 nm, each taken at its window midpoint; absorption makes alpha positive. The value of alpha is -0.32 nm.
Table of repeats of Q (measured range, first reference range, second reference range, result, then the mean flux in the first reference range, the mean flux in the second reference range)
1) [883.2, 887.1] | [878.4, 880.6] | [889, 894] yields 0.12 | 10.6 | 10.3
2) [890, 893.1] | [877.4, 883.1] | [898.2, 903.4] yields -0.10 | 10.5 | 8.6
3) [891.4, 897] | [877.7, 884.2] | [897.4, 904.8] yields -0.11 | 10.5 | 8.82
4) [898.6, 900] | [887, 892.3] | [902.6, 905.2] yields -0.12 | 9.47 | 8.59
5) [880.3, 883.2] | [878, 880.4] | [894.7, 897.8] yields -0.02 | 10.5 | 10.3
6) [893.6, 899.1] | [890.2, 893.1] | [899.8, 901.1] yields -0.06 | 10.4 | 9.15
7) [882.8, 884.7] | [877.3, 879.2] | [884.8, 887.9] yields -0.16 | 10.2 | 8.28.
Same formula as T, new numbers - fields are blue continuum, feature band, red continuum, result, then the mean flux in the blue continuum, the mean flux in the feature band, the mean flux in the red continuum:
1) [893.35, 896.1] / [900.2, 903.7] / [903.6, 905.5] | 0.61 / 10.4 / 7.87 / 9.23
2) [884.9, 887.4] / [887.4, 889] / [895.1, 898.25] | 0.00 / 8.3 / 8.67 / 10.3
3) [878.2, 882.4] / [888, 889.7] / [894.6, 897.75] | 0.18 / 10.6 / 9.36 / 10.3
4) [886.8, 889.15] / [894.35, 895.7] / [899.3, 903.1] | -0.35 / 8.18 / 10.3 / 8.21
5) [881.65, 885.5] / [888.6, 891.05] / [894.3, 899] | 0.08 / 10.3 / 9.97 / 10.3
